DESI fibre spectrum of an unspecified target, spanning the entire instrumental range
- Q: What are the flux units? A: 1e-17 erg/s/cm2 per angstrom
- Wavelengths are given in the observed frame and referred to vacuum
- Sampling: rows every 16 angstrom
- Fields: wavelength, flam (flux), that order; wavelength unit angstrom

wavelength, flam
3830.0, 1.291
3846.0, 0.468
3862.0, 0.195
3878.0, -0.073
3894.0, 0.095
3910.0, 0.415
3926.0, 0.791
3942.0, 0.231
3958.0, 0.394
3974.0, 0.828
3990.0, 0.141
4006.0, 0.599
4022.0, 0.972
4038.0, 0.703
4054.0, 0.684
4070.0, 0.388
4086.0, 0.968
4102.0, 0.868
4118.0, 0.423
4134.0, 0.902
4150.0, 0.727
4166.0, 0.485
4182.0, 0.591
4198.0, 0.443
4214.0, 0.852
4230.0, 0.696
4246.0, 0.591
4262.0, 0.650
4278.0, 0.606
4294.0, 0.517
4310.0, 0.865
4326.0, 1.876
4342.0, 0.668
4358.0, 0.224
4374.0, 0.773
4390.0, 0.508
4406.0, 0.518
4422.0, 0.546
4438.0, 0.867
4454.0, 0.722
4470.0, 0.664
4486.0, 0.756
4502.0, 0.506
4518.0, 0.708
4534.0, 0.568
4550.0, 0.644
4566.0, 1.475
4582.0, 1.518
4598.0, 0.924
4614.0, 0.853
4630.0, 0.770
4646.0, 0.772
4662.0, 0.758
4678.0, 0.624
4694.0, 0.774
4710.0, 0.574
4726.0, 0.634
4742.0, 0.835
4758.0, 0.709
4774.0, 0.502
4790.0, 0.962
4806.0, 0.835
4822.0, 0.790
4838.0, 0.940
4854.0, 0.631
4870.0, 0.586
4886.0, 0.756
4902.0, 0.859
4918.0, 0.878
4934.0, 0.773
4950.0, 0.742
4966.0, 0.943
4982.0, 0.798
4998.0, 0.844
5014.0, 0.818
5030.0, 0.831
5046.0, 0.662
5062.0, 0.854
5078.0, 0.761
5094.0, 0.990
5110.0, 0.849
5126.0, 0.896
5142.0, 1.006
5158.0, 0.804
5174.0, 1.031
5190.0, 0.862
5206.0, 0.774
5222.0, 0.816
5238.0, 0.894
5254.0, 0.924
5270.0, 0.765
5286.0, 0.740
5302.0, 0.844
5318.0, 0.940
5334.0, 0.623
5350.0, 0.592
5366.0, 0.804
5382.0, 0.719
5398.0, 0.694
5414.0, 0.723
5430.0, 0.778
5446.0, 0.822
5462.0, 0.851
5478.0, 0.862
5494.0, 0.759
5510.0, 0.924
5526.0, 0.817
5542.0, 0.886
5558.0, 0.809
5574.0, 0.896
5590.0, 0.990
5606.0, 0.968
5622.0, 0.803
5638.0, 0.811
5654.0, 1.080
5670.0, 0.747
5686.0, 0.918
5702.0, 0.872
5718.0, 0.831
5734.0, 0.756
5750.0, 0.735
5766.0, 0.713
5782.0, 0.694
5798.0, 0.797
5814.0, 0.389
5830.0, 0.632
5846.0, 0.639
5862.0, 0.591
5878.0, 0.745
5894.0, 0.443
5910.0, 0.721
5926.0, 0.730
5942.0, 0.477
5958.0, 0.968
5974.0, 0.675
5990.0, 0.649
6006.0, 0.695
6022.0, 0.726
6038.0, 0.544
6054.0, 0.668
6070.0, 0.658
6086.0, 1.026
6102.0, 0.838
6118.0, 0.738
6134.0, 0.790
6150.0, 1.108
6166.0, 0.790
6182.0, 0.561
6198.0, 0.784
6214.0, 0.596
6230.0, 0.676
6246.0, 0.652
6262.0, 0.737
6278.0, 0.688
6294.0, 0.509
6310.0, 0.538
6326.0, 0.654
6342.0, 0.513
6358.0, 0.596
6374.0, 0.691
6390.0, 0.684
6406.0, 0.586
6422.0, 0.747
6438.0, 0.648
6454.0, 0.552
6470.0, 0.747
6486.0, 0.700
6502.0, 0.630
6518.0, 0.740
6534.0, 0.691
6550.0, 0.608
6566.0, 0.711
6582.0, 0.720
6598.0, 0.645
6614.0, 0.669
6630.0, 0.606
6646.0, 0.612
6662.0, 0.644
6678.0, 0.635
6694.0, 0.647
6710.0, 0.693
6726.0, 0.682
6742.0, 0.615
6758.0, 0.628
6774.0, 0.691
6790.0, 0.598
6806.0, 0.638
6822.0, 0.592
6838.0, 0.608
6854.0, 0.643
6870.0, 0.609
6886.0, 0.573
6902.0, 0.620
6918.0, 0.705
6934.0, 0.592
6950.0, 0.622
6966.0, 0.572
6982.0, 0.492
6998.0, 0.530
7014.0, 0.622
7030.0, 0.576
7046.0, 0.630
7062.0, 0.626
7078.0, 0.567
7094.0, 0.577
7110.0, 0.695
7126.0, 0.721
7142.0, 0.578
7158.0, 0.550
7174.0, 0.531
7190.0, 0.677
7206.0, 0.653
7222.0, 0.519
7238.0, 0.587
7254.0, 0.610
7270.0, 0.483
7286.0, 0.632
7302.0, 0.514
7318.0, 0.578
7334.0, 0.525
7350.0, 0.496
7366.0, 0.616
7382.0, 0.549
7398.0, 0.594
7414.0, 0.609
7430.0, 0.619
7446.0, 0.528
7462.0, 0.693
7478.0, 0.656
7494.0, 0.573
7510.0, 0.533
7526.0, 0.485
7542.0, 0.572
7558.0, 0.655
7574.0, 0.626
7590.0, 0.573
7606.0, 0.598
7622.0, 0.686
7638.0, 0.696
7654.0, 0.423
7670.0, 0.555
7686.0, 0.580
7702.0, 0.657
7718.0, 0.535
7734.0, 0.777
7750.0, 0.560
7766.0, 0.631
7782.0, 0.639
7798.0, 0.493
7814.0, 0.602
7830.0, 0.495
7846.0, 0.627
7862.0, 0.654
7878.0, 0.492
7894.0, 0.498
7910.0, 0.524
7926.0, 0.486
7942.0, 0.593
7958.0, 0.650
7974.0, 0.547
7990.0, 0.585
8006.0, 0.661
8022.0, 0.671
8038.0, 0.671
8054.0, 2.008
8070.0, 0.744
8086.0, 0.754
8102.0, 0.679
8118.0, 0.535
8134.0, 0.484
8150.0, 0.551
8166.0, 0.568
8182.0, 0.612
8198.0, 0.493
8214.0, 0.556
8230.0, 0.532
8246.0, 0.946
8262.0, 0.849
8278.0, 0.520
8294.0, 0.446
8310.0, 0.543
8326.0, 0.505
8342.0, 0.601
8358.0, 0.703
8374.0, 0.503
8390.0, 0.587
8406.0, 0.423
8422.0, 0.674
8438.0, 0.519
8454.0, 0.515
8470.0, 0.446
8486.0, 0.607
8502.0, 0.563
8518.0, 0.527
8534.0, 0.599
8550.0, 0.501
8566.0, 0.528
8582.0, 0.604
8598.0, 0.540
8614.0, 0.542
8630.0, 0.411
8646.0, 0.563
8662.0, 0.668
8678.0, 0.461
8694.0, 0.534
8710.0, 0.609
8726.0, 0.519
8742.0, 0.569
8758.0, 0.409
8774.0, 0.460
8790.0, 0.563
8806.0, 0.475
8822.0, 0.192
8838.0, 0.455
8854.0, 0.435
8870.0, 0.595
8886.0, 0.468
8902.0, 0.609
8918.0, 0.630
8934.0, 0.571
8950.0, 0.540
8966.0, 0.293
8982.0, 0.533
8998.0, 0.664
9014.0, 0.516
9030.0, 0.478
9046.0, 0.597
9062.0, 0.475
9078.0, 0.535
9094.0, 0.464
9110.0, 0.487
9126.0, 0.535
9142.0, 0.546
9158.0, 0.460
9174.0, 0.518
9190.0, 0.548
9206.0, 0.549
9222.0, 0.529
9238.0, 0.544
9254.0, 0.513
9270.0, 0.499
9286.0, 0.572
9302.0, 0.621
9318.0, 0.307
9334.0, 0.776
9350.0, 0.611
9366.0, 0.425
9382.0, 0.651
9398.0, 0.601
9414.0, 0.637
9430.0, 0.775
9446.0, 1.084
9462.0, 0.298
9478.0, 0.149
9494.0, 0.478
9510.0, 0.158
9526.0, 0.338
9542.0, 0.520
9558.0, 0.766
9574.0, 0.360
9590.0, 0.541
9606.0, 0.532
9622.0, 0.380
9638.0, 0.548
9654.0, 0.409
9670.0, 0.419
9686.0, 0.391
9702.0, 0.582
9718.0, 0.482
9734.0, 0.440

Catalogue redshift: 0.23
